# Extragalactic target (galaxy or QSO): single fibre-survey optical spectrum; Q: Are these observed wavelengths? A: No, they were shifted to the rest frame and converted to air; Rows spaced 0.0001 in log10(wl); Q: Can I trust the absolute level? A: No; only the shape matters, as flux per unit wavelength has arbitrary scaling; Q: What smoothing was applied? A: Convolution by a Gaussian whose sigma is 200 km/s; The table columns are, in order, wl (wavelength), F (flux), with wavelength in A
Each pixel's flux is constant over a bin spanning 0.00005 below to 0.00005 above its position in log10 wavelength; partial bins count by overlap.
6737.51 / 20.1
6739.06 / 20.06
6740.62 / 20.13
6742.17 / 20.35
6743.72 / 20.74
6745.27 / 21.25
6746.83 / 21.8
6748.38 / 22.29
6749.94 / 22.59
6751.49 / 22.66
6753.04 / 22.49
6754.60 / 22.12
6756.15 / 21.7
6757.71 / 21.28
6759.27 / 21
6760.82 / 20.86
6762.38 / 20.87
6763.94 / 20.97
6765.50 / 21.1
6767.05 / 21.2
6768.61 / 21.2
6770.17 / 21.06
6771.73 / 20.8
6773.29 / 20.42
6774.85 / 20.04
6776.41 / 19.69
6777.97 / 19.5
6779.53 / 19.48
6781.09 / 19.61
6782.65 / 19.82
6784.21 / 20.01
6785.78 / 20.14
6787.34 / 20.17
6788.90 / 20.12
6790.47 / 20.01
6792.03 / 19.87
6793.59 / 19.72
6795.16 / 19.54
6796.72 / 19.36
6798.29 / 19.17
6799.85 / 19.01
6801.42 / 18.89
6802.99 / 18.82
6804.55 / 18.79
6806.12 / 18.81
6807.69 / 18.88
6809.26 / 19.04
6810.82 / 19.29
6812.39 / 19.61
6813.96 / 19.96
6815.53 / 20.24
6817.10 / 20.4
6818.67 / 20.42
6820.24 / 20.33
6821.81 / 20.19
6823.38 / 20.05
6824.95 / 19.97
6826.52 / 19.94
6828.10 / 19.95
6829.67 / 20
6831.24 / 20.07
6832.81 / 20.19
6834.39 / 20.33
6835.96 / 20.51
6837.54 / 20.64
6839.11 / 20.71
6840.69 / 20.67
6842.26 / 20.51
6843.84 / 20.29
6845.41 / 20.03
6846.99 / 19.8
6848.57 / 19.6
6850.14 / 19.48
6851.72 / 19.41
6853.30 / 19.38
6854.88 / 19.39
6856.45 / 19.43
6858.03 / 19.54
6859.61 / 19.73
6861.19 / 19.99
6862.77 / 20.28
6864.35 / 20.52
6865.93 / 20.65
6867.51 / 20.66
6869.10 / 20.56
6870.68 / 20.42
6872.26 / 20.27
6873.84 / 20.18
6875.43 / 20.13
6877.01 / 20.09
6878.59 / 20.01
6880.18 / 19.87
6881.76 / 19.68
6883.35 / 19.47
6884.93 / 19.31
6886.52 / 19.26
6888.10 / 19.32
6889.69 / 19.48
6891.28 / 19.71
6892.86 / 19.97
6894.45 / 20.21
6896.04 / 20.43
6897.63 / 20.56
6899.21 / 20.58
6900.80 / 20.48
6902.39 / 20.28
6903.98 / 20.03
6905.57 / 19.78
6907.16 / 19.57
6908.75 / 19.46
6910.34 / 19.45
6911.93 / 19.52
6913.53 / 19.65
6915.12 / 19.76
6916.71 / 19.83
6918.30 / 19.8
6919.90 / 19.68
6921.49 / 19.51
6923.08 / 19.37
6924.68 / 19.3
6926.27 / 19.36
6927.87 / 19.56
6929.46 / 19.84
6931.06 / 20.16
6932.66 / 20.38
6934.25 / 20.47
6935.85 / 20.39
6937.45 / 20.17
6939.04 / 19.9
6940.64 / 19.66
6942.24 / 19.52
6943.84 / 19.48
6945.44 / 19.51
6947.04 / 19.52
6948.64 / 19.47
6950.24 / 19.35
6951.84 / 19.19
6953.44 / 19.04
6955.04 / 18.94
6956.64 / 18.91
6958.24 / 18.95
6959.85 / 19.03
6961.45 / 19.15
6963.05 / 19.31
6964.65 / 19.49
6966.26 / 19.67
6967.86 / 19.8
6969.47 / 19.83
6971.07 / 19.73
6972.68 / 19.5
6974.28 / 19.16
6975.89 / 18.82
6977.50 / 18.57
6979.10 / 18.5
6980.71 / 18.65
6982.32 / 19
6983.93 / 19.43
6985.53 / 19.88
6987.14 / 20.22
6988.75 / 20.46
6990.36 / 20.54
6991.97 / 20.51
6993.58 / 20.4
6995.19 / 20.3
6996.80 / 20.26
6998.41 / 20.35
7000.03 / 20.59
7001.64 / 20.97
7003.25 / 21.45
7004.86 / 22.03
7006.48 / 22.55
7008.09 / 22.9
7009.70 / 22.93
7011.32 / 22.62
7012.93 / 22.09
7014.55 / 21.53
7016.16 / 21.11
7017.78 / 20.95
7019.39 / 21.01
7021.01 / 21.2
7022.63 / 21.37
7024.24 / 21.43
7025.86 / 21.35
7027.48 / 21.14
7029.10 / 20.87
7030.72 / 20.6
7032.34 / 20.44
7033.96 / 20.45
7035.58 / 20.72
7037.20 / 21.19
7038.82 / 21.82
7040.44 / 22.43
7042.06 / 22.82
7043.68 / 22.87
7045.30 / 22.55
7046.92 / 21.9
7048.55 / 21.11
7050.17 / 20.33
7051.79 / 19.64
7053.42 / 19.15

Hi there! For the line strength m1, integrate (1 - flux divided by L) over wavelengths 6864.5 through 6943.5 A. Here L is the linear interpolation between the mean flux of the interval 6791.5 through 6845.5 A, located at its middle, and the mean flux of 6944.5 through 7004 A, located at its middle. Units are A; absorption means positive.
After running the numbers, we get -0.8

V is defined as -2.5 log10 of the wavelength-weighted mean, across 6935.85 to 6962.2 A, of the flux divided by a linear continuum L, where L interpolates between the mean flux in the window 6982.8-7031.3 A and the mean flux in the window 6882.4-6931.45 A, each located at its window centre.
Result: 0.051 mag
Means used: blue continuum 19.8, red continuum 21.1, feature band 19.4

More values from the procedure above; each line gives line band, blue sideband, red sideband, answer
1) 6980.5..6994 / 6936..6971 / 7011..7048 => 0.022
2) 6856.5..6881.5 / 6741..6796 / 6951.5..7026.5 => 0.021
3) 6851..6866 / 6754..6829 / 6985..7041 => 0.032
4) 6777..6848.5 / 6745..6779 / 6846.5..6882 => 0.040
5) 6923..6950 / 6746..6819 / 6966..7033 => 0.040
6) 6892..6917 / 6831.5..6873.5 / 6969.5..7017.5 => 0.015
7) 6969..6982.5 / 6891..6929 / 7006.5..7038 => 0.091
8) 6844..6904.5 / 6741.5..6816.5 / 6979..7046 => 0.037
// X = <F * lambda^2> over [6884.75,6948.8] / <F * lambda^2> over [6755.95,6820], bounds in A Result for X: 1.03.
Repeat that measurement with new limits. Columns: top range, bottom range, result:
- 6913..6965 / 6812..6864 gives 1.01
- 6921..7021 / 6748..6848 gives 1.04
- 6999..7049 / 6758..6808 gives 1.16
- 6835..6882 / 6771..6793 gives 1.03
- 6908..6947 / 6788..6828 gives 1.04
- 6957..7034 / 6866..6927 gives 1.06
